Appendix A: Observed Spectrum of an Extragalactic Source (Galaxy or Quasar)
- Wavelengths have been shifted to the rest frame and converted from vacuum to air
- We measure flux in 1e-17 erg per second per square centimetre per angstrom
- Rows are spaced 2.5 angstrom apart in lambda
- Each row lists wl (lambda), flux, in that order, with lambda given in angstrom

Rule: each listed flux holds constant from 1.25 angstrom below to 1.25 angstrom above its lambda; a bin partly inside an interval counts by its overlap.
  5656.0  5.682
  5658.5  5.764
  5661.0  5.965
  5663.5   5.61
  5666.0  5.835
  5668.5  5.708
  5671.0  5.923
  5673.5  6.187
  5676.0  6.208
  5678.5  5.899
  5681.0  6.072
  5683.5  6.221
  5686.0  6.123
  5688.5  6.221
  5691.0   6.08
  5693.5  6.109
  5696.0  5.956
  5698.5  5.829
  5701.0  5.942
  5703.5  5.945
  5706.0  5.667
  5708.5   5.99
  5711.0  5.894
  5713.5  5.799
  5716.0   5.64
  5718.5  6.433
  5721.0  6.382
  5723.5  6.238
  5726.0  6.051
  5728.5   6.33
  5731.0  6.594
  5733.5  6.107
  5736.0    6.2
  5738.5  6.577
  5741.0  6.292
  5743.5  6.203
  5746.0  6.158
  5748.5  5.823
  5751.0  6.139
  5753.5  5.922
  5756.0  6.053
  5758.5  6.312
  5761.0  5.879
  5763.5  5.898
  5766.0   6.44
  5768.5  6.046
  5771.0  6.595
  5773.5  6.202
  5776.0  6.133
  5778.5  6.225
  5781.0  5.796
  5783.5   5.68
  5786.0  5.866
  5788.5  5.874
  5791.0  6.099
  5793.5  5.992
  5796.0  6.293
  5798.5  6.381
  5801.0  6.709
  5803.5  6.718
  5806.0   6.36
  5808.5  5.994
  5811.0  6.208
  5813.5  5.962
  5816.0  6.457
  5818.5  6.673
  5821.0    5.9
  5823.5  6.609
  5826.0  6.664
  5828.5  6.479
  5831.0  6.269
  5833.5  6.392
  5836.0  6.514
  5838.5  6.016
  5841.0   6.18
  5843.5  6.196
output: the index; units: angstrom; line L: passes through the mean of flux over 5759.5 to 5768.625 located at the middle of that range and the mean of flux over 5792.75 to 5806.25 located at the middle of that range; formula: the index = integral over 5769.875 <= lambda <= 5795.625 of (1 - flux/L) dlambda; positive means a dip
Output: 0.85 angstrom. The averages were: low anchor 6.07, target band 6.05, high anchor 6.43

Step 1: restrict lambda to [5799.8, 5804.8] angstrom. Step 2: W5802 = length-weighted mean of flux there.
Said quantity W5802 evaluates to 6.71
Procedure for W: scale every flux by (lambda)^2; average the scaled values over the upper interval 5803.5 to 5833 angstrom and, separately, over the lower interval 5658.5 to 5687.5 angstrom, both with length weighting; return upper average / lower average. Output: 1.12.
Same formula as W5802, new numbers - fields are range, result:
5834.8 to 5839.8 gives 6.26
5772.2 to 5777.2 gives 6.17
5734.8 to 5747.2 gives 6.29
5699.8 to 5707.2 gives 5.85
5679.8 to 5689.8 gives 6.16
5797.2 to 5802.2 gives 6.54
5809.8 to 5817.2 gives 6.21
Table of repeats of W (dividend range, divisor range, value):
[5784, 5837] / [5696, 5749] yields 1.06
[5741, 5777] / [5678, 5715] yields 1.05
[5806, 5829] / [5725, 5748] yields 1.04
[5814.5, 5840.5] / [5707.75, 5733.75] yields 1.08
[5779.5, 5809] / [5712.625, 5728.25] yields 1.03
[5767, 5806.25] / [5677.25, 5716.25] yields 1.07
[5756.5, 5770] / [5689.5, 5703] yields 1.05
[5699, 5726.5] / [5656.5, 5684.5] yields 1.02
